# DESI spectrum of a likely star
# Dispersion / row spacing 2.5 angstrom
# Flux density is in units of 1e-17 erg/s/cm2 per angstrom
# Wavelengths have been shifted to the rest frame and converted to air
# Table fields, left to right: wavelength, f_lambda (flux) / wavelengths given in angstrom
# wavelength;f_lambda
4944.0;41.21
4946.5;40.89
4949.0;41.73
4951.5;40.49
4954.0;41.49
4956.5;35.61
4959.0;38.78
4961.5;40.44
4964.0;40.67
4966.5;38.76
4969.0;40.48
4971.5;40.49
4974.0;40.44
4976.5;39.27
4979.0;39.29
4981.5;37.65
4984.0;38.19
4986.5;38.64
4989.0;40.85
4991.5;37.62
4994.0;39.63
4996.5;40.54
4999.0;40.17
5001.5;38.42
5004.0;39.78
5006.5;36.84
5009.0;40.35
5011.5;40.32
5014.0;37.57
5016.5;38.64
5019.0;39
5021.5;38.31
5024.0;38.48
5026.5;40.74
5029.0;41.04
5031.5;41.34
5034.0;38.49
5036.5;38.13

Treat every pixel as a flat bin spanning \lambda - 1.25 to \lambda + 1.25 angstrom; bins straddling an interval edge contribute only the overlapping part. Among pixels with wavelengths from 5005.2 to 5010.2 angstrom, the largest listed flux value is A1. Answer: 40.35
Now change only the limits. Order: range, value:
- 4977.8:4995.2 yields 40.85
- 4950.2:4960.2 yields 41.49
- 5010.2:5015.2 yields 40.32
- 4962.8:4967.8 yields 40.67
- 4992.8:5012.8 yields 40.54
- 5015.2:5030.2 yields 41.04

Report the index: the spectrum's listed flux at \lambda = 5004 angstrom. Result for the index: 39.78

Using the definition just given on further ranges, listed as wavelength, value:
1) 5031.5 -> 41.34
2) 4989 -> 40.85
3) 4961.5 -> 40.44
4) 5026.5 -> 40.74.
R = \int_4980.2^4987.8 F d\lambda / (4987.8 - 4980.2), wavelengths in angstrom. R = 38.2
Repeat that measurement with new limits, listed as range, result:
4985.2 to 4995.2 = 39.2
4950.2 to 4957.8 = 39.2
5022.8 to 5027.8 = 39.6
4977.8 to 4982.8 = 38.5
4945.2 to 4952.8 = 41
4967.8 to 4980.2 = 40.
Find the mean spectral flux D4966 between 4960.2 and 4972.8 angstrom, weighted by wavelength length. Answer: 40.2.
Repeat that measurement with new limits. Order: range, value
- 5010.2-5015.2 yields 39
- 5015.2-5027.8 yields 39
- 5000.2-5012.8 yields 39.1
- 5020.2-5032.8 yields 40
